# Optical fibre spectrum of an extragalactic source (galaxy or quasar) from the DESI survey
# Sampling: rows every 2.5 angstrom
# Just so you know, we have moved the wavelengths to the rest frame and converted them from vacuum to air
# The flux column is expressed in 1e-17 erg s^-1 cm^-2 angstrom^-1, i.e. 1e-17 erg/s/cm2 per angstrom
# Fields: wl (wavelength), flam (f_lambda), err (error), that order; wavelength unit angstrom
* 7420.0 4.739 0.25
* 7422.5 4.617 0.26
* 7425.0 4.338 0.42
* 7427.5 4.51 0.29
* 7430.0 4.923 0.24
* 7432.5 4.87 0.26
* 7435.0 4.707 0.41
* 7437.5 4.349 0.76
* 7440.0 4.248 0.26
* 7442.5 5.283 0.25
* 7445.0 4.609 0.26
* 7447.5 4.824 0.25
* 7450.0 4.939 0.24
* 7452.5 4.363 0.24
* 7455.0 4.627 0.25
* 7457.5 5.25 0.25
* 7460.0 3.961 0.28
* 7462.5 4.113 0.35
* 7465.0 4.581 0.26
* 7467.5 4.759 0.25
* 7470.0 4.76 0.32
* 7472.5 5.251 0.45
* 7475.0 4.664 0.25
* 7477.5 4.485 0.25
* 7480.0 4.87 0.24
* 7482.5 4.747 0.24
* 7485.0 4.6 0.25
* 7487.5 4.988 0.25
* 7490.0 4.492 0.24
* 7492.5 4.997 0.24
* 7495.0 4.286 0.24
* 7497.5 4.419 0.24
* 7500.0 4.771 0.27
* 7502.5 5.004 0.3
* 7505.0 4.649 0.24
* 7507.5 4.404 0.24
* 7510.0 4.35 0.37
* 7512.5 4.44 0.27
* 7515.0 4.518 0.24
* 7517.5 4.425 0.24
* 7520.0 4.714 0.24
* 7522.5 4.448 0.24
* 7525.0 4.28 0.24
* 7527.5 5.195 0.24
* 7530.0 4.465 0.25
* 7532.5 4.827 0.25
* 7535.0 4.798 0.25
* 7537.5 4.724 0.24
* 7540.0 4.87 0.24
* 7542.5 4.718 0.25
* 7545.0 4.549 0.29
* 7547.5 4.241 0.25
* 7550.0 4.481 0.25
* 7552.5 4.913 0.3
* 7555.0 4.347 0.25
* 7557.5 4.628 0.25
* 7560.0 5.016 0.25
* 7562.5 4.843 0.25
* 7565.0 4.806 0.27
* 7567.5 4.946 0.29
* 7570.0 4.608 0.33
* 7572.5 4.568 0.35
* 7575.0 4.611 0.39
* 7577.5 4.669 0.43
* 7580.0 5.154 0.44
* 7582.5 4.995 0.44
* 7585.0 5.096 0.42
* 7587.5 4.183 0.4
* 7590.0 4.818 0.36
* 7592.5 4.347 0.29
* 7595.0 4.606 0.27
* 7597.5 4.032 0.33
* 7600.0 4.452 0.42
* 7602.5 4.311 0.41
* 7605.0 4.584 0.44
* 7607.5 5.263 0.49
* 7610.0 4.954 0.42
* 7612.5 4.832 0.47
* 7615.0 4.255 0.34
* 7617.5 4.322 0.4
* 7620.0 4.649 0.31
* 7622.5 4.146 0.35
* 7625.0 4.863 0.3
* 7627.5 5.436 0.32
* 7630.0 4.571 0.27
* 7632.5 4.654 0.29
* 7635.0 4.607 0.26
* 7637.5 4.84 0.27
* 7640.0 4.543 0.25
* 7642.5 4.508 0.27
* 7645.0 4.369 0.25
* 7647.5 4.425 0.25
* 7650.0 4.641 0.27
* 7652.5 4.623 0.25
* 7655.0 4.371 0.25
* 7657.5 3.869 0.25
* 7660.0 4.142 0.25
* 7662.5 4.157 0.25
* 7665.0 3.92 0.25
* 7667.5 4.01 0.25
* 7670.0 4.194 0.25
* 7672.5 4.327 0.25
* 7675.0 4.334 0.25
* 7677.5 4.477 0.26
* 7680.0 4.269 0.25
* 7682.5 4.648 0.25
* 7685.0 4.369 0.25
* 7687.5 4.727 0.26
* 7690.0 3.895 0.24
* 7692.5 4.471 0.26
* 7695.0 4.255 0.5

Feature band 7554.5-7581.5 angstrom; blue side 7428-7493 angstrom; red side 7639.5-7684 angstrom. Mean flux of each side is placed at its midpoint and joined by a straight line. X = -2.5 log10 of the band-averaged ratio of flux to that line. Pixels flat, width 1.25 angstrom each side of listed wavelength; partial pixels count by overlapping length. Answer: -0.06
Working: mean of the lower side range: 4.7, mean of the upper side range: 4.32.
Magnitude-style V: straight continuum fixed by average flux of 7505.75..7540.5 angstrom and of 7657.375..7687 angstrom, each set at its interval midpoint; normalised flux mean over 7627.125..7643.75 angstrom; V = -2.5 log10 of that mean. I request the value -0.09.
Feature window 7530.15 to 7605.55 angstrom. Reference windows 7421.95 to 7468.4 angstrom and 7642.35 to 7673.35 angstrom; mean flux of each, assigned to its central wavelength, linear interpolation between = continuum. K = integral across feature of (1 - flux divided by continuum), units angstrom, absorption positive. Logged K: -4.1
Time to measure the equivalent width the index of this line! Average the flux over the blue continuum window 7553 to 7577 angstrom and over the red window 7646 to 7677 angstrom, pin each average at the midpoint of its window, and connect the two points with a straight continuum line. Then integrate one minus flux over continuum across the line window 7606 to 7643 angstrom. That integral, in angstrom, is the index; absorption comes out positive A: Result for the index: -2.2 angstrom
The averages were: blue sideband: 4.71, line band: 4.7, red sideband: 4.26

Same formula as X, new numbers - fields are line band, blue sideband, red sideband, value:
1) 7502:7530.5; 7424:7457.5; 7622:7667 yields 0.010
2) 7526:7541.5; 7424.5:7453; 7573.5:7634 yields -0.031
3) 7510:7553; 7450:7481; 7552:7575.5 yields 0.021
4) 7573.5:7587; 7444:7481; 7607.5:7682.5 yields -0.073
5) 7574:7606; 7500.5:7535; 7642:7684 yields -0.035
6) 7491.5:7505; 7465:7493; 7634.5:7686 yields 0.009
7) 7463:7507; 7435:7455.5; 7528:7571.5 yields -0.008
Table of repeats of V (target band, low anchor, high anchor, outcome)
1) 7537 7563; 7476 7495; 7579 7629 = 0.01 mag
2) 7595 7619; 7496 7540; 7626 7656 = 0.02 mag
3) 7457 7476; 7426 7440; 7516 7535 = 0.00 mag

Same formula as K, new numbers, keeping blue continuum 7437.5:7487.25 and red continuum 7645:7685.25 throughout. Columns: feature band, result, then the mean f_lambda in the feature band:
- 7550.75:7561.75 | -0.53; 4.72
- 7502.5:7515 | 0.19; 4.52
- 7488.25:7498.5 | 0.11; 4.57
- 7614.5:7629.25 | -0.84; 4.63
